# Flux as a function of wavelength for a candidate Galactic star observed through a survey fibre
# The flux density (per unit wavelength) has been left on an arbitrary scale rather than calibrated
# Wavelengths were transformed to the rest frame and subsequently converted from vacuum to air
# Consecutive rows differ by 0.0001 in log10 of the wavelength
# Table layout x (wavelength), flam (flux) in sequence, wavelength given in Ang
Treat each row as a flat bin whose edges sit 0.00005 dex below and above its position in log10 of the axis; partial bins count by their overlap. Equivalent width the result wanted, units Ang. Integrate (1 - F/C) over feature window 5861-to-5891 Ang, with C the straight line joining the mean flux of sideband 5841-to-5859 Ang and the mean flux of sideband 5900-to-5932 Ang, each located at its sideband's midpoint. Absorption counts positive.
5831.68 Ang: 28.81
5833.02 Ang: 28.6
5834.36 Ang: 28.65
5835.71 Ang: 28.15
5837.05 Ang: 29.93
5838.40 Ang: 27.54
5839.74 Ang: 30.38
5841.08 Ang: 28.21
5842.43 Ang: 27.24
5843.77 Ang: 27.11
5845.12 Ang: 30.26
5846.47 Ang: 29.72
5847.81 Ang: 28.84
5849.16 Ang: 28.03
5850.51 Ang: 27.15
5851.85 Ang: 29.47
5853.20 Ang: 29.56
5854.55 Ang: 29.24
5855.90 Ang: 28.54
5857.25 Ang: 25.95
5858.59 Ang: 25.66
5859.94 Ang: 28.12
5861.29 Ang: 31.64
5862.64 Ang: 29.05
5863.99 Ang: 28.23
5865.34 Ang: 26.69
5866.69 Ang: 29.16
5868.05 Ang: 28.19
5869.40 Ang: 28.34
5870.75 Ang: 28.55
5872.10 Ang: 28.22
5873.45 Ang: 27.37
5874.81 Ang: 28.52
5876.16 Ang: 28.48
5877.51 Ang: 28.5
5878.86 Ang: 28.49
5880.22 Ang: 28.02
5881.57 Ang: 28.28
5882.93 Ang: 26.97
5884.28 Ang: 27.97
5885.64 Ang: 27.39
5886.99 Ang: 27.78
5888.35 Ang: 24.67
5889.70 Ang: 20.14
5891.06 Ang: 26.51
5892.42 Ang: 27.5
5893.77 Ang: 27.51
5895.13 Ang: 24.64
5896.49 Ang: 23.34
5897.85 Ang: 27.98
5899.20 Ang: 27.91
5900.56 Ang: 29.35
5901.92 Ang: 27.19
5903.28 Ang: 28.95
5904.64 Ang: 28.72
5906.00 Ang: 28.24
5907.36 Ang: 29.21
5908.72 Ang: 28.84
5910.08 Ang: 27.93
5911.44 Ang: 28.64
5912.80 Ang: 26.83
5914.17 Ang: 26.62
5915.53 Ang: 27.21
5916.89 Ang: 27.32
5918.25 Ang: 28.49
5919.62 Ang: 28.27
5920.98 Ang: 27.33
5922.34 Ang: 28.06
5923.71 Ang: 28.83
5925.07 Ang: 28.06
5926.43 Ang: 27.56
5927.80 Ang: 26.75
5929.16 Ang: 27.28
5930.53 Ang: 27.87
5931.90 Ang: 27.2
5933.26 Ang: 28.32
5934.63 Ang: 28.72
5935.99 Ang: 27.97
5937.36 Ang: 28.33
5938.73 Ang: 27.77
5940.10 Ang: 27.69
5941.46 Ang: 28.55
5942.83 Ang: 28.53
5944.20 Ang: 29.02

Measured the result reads 0.48 Ang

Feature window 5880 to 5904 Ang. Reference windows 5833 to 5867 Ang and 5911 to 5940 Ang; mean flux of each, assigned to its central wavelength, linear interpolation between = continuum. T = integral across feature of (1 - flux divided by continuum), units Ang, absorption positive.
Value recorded 1.1 Ang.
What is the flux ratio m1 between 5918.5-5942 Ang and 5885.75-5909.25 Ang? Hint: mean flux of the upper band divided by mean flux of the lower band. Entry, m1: 1.04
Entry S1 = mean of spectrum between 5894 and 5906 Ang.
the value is 27.3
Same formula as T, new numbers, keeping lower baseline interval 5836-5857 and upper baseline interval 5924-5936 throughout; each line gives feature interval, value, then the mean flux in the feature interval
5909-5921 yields 0.11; 27.7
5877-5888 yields 0.19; 27.8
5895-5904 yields 0.29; 27.2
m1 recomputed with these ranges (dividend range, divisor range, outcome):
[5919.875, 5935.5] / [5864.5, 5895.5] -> 1.02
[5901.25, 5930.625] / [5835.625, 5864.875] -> 0.98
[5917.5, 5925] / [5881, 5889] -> 1.04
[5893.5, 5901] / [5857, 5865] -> 0.95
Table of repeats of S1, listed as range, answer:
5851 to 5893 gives 27.8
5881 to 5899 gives 26.2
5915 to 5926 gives 28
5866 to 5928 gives 27.6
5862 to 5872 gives 28.3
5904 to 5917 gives 28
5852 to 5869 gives 28.4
